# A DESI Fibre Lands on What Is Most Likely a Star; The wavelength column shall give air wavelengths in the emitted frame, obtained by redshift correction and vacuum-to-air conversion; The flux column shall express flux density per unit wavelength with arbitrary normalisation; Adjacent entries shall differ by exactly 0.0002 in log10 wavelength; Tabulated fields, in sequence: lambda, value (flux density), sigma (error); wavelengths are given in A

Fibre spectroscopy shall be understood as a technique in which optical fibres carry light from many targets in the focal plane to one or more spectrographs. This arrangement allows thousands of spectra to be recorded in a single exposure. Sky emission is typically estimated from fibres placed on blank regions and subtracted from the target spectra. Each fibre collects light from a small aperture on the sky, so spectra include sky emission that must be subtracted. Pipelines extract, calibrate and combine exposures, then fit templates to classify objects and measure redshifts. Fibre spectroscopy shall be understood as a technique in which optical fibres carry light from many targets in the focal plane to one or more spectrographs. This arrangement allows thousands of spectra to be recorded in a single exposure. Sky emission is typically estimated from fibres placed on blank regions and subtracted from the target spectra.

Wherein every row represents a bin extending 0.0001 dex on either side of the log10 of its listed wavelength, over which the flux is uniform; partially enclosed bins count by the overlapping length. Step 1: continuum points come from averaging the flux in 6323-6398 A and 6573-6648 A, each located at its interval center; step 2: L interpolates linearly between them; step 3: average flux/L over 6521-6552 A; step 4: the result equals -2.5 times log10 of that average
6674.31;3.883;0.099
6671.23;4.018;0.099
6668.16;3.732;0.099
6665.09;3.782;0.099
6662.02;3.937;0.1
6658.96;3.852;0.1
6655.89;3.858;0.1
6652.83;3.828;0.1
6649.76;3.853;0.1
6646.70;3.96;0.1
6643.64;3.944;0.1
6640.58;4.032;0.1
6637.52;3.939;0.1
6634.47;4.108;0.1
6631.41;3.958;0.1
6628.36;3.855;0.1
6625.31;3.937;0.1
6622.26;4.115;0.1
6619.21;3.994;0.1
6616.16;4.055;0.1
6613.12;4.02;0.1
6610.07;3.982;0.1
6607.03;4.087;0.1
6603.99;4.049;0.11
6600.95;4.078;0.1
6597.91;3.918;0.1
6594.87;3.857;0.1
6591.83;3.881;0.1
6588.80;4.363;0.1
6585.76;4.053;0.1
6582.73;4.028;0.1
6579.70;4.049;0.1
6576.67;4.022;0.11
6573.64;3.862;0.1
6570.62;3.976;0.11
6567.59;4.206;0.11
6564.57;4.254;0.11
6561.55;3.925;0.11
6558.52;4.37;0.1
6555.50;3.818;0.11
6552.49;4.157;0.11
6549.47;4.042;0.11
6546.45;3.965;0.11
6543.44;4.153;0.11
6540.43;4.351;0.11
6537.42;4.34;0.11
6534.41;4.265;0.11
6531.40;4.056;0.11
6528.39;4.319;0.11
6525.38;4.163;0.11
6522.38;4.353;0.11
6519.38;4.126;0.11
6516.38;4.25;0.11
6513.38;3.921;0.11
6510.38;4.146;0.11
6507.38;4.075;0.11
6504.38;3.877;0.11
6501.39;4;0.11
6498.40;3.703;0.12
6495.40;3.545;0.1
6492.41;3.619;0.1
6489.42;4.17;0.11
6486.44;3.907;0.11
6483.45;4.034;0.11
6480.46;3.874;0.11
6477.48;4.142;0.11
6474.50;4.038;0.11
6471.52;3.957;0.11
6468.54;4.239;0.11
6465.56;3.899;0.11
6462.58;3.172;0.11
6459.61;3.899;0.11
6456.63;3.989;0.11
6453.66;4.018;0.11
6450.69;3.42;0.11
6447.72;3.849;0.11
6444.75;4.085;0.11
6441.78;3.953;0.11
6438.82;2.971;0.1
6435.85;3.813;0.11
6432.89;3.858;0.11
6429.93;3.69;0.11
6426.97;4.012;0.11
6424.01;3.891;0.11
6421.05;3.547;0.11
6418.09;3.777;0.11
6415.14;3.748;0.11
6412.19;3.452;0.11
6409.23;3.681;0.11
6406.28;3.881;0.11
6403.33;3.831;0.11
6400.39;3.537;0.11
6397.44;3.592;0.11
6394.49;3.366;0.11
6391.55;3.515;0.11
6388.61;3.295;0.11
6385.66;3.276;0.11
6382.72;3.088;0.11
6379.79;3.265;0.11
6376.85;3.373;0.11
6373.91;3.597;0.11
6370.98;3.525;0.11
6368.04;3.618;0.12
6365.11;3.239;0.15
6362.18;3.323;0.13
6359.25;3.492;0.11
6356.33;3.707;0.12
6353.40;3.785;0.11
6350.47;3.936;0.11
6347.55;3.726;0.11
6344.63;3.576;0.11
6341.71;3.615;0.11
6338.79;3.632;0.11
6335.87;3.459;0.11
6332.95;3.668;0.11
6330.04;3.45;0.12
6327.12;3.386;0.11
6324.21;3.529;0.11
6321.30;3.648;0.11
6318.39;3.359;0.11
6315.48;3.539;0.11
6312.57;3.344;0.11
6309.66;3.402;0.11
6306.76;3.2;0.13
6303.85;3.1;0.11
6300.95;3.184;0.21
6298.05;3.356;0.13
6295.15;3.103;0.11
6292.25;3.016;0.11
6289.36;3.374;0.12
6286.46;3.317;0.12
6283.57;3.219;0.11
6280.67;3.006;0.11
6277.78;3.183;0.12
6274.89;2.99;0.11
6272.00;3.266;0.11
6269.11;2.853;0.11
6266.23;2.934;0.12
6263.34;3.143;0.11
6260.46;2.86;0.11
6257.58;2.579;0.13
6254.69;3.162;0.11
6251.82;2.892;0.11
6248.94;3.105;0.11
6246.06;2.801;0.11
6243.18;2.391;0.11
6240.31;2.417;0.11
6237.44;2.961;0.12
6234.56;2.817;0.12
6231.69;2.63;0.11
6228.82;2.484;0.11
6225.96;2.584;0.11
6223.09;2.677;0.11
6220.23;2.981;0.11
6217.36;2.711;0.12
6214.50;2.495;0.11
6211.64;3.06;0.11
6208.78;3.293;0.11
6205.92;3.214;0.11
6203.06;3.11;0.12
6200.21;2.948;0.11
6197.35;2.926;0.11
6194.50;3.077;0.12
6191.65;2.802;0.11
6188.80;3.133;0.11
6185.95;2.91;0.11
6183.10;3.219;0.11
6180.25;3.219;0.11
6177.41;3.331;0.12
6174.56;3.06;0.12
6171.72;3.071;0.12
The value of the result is -0.09 mag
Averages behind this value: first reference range 3.5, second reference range 4.01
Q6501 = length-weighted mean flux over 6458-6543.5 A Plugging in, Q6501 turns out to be 4.02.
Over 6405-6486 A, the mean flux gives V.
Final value 3.81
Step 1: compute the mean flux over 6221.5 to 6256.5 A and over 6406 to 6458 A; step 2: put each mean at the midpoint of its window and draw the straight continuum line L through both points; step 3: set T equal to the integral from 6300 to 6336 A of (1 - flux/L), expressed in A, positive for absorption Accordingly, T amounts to -2.8 A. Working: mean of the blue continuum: 2.74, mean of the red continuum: 3.75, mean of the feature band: 3.41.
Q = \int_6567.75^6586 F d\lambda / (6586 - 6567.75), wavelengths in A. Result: 4.01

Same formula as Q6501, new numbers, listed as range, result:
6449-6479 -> 3.88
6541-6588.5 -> 4.07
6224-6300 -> 2.94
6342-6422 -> 3.55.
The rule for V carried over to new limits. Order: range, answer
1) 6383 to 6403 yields 3.43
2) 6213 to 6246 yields 2.66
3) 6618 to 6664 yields 3.94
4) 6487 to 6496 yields 3.82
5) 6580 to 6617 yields 4.03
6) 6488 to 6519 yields 3.94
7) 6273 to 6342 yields 3.33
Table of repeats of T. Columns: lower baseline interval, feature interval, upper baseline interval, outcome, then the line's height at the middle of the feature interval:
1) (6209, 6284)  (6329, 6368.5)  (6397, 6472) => -2.9 A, 3.35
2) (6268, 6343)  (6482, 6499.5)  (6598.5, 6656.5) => -0.6 A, 3.7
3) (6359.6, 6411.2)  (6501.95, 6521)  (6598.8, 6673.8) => -1.8 A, 3.71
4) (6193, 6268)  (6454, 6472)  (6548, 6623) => -1.1 A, 3.64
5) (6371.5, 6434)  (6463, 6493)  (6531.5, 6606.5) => -1.3 A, 3.81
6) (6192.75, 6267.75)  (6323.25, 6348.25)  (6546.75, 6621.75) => -2.7 A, 3.21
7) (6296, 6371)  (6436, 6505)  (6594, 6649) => -2.1 A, 3.73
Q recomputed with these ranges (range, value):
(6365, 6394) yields 3.39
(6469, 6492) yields 4.01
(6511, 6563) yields 4.15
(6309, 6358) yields 3.58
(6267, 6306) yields 3.15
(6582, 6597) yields 4.03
